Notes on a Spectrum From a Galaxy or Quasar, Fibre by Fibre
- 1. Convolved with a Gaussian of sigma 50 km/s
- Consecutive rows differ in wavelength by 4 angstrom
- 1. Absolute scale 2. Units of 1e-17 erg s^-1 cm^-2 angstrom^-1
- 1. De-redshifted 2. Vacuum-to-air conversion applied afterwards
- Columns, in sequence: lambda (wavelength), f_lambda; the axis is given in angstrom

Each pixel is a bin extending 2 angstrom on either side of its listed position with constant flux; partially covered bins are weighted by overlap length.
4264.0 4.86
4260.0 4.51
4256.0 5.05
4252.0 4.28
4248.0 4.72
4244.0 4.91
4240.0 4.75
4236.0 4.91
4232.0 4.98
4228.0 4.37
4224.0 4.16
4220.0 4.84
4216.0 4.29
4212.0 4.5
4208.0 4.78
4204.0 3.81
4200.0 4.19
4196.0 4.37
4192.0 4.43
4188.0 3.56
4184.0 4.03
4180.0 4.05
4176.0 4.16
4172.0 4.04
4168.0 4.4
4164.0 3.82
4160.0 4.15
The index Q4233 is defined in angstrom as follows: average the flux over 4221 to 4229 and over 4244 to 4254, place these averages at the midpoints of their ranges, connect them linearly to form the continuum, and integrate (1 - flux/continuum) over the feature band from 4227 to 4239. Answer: -1.0 angstrom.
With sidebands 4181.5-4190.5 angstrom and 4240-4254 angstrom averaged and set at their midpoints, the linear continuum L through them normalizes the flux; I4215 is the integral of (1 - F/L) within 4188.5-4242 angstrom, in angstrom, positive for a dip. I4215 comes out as -2.9 angstrom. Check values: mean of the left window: 3.84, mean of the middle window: 4.46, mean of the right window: 4.65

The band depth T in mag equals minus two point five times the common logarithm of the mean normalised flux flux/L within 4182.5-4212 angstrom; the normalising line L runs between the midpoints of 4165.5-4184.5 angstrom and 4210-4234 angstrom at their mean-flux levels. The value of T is 0.03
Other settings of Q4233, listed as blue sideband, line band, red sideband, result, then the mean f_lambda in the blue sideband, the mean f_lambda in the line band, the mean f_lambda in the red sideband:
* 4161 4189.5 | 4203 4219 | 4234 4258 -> 0.0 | 4.02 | 4.41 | 4.77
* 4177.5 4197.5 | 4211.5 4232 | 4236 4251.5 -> 0.1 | 4.08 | 4.48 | 4.76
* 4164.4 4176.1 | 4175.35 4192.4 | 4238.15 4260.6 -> 1.0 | 4.15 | 4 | 4.72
